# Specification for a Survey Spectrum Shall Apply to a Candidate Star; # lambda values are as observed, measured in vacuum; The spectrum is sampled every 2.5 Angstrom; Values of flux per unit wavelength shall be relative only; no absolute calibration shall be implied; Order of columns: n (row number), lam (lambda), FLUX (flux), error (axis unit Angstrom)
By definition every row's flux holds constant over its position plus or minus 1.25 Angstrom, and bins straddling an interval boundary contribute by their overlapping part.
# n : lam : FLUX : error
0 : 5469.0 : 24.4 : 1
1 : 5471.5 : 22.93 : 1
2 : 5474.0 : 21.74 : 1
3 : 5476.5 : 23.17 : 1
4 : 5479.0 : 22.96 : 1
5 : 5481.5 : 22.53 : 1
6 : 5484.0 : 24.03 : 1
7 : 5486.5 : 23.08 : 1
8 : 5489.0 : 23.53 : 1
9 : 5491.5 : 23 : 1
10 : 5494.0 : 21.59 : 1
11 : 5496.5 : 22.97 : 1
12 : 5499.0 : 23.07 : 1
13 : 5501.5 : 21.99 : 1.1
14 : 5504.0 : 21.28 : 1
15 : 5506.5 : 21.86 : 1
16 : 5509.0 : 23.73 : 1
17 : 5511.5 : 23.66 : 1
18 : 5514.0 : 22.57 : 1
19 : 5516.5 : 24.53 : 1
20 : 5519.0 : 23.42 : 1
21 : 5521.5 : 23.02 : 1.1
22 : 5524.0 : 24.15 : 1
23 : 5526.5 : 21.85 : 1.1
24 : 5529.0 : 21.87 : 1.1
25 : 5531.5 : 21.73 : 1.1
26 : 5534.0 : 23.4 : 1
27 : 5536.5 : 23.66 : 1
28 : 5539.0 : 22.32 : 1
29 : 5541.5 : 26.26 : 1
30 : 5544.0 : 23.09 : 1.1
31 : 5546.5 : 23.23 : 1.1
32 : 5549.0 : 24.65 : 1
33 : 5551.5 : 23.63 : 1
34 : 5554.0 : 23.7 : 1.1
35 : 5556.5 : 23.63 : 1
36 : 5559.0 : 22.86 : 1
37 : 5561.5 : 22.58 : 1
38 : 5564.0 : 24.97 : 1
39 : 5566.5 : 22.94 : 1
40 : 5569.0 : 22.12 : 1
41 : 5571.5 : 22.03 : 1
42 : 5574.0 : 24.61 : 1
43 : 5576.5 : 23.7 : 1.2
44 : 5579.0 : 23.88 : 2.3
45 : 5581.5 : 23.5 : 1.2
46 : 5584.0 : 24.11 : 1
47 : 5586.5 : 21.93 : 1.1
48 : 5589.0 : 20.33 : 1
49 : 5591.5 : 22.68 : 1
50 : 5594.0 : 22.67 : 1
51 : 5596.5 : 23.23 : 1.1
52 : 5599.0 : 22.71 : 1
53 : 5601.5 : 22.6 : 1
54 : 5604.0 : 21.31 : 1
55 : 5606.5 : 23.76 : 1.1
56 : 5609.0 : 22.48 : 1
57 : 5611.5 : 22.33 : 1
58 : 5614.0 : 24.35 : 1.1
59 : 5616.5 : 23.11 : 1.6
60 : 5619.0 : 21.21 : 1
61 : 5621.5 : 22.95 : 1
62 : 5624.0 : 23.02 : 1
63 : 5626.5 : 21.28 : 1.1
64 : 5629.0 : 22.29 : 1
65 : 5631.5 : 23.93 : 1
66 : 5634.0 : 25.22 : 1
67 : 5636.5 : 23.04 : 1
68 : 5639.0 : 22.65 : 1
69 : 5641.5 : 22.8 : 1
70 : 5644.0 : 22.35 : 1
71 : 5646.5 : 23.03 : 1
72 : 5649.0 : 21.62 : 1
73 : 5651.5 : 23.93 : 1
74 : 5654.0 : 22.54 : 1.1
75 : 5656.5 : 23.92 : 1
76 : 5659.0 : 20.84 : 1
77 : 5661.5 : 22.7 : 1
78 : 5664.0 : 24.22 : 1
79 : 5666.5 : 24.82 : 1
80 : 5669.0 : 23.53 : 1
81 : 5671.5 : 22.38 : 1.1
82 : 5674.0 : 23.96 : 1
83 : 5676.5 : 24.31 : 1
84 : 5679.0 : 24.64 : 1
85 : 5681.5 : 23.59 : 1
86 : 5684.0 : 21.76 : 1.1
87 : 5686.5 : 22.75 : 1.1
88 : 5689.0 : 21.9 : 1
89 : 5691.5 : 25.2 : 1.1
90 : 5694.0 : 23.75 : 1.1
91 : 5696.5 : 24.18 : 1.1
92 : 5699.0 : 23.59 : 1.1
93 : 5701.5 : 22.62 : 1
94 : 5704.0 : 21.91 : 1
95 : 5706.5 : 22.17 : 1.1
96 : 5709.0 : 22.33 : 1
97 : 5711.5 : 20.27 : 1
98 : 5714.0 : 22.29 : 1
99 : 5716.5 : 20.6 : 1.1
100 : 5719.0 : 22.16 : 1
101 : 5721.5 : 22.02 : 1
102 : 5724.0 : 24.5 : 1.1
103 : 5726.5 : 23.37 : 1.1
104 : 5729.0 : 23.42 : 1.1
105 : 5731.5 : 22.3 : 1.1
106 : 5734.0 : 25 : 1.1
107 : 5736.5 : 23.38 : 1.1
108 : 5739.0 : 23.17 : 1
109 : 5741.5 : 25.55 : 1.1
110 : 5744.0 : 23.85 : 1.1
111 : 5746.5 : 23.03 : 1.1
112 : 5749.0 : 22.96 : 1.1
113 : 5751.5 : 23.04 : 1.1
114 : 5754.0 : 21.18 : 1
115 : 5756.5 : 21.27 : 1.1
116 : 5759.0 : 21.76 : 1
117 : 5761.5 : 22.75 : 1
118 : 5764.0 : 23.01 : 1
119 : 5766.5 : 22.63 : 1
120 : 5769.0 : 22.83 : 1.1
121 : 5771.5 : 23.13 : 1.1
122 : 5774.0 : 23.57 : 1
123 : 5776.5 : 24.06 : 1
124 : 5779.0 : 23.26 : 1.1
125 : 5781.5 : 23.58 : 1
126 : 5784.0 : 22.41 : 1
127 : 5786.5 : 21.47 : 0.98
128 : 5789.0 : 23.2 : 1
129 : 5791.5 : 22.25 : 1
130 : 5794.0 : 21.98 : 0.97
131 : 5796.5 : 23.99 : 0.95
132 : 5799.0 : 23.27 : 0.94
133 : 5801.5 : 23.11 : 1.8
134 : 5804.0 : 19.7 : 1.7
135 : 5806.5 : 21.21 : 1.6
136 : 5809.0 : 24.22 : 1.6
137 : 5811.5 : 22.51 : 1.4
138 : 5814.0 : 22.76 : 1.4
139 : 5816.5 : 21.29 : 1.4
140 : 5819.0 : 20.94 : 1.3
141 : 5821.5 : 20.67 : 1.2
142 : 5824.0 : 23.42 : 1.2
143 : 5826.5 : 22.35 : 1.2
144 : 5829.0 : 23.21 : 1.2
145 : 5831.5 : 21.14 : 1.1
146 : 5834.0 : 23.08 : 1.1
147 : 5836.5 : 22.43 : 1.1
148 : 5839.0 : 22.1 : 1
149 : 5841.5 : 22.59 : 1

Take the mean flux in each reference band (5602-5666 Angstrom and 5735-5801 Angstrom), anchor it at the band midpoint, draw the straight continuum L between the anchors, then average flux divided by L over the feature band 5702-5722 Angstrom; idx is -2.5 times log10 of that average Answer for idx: 0.06 mag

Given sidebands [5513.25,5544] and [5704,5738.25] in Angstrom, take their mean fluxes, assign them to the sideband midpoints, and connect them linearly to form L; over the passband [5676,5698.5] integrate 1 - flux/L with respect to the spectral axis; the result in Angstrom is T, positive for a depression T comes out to -0.8 Angstrom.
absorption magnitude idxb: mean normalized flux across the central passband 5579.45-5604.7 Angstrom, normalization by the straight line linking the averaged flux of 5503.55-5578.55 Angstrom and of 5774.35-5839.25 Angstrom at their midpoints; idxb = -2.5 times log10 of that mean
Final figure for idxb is 0.03 mag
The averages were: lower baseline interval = 23.3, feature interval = 22.6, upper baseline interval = 22.5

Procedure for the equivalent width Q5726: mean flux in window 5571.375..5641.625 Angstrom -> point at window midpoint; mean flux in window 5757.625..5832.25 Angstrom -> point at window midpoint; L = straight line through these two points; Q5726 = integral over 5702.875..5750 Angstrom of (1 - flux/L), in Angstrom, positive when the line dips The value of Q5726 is -0.4 Angstrom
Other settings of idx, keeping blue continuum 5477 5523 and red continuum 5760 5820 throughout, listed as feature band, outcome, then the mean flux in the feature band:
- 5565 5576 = -0.01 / 23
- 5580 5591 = 0.02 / 22.5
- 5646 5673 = -0.01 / 23.1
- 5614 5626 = 0.01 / 22.7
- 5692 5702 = -0.05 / 23.7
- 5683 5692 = 0.00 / 22.7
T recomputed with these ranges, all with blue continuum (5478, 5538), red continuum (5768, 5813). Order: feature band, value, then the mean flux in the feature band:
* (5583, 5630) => 0.6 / 22.5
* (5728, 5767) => -0.4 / 23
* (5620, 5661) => 0.0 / 22.8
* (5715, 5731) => 0.1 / 22.7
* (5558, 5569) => -0.2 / 23.2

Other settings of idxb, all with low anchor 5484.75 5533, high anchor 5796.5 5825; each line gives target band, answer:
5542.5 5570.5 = -0.03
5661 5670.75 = -0.06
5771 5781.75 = -0.06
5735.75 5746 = -0.08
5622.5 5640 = -0.02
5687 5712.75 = -0.02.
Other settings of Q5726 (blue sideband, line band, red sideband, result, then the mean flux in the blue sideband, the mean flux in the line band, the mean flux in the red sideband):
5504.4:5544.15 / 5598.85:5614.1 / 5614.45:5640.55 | 0.2 Angstrom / 23.2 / 22.7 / 22.9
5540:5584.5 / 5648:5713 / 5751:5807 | 0.0 Angstrom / 23.6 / 23.1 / 22.6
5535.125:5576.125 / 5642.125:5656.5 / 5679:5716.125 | 0.1 Angstrom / 23.5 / 22.8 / 22.8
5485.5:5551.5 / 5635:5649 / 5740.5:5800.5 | 0.2 Angstrom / 23.1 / 22.7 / 22.9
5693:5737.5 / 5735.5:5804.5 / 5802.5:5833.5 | -1.6 Angstrom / 22.8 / 22.9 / 22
